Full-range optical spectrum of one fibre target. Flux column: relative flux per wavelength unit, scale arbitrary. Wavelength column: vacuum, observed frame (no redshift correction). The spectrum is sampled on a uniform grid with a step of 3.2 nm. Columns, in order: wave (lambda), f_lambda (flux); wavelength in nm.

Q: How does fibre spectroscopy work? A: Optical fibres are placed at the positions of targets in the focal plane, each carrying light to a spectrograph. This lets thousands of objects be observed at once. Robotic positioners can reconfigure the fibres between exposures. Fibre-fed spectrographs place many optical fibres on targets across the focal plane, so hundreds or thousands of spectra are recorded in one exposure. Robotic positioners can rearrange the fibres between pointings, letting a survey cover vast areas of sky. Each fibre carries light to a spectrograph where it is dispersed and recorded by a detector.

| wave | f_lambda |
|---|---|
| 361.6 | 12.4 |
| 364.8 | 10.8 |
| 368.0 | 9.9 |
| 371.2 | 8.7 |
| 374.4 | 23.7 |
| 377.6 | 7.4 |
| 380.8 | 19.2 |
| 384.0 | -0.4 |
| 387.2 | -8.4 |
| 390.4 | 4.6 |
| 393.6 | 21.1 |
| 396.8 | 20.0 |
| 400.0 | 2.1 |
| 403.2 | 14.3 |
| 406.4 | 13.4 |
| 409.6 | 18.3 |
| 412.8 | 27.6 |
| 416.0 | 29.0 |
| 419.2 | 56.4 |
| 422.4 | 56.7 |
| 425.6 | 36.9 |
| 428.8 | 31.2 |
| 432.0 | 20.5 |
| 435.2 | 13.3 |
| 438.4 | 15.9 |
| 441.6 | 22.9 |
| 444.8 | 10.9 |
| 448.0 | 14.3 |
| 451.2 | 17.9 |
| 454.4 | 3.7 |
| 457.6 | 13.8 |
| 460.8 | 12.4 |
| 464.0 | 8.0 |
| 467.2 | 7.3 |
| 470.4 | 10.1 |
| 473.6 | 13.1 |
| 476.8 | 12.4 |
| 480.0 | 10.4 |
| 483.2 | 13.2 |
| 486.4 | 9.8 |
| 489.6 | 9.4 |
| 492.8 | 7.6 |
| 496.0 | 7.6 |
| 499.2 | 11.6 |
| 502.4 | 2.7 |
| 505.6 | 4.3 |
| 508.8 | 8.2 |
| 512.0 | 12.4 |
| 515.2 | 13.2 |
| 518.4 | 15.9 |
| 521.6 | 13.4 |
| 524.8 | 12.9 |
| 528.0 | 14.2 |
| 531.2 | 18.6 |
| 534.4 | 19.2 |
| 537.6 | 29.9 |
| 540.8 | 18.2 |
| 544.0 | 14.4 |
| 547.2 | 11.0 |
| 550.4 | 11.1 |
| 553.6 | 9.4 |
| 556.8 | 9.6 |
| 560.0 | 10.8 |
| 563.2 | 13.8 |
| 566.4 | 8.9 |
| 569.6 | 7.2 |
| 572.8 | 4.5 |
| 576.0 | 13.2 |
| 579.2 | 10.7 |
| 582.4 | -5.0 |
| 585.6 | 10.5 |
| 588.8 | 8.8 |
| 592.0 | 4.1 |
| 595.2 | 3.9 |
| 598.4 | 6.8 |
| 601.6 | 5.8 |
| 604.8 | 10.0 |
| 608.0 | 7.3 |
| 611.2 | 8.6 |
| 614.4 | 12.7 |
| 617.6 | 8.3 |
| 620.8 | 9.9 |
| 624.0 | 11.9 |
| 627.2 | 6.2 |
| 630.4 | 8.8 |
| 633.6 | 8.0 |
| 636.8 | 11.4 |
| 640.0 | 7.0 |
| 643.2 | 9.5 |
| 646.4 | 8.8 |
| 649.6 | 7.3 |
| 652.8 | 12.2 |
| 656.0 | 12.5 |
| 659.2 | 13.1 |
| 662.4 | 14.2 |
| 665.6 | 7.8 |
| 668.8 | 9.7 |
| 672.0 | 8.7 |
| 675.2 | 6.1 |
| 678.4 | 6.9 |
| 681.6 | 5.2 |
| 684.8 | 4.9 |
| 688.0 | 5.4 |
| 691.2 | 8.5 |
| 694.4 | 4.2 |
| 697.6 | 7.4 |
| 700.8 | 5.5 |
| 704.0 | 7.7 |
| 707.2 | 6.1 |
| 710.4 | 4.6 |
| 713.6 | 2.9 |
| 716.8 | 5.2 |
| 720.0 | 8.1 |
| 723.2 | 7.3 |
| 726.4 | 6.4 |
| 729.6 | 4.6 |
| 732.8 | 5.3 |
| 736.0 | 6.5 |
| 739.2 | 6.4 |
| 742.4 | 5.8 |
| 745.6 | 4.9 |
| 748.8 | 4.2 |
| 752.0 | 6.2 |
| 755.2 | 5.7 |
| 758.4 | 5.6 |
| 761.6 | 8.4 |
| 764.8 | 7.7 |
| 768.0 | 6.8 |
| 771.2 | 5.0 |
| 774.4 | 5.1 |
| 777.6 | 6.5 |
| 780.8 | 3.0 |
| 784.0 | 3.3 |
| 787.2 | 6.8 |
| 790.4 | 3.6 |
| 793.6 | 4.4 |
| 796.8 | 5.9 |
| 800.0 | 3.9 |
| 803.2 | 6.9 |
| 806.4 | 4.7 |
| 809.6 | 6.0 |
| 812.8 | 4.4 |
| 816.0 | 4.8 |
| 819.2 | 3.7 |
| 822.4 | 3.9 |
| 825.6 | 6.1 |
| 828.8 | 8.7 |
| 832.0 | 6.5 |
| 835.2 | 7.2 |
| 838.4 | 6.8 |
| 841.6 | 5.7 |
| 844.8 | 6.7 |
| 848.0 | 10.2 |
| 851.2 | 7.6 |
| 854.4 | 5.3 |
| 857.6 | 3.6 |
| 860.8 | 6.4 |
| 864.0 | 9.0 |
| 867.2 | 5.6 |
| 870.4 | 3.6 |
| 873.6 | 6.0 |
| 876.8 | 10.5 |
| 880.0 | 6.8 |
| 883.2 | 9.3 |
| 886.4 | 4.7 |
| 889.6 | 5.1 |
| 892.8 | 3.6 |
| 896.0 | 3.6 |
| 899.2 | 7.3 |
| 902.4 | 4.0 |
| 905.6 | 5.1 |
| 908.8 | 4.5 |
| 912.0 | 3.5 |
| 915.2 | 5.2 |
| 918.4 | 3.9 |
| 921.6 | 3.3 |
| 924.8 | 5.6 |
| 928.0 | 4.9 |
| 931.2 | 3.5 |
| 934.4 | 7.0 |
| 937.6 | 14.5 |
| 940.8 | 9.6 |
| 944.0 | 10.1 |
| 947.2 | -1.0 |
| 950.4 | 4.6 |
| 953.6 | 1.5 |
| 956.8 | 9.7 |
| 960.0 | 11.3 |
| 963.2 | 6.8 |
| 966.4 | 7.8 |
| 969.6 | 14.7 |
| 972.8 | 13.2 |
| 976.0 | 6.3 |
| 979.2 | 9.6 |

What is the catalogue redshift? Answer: 2.461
